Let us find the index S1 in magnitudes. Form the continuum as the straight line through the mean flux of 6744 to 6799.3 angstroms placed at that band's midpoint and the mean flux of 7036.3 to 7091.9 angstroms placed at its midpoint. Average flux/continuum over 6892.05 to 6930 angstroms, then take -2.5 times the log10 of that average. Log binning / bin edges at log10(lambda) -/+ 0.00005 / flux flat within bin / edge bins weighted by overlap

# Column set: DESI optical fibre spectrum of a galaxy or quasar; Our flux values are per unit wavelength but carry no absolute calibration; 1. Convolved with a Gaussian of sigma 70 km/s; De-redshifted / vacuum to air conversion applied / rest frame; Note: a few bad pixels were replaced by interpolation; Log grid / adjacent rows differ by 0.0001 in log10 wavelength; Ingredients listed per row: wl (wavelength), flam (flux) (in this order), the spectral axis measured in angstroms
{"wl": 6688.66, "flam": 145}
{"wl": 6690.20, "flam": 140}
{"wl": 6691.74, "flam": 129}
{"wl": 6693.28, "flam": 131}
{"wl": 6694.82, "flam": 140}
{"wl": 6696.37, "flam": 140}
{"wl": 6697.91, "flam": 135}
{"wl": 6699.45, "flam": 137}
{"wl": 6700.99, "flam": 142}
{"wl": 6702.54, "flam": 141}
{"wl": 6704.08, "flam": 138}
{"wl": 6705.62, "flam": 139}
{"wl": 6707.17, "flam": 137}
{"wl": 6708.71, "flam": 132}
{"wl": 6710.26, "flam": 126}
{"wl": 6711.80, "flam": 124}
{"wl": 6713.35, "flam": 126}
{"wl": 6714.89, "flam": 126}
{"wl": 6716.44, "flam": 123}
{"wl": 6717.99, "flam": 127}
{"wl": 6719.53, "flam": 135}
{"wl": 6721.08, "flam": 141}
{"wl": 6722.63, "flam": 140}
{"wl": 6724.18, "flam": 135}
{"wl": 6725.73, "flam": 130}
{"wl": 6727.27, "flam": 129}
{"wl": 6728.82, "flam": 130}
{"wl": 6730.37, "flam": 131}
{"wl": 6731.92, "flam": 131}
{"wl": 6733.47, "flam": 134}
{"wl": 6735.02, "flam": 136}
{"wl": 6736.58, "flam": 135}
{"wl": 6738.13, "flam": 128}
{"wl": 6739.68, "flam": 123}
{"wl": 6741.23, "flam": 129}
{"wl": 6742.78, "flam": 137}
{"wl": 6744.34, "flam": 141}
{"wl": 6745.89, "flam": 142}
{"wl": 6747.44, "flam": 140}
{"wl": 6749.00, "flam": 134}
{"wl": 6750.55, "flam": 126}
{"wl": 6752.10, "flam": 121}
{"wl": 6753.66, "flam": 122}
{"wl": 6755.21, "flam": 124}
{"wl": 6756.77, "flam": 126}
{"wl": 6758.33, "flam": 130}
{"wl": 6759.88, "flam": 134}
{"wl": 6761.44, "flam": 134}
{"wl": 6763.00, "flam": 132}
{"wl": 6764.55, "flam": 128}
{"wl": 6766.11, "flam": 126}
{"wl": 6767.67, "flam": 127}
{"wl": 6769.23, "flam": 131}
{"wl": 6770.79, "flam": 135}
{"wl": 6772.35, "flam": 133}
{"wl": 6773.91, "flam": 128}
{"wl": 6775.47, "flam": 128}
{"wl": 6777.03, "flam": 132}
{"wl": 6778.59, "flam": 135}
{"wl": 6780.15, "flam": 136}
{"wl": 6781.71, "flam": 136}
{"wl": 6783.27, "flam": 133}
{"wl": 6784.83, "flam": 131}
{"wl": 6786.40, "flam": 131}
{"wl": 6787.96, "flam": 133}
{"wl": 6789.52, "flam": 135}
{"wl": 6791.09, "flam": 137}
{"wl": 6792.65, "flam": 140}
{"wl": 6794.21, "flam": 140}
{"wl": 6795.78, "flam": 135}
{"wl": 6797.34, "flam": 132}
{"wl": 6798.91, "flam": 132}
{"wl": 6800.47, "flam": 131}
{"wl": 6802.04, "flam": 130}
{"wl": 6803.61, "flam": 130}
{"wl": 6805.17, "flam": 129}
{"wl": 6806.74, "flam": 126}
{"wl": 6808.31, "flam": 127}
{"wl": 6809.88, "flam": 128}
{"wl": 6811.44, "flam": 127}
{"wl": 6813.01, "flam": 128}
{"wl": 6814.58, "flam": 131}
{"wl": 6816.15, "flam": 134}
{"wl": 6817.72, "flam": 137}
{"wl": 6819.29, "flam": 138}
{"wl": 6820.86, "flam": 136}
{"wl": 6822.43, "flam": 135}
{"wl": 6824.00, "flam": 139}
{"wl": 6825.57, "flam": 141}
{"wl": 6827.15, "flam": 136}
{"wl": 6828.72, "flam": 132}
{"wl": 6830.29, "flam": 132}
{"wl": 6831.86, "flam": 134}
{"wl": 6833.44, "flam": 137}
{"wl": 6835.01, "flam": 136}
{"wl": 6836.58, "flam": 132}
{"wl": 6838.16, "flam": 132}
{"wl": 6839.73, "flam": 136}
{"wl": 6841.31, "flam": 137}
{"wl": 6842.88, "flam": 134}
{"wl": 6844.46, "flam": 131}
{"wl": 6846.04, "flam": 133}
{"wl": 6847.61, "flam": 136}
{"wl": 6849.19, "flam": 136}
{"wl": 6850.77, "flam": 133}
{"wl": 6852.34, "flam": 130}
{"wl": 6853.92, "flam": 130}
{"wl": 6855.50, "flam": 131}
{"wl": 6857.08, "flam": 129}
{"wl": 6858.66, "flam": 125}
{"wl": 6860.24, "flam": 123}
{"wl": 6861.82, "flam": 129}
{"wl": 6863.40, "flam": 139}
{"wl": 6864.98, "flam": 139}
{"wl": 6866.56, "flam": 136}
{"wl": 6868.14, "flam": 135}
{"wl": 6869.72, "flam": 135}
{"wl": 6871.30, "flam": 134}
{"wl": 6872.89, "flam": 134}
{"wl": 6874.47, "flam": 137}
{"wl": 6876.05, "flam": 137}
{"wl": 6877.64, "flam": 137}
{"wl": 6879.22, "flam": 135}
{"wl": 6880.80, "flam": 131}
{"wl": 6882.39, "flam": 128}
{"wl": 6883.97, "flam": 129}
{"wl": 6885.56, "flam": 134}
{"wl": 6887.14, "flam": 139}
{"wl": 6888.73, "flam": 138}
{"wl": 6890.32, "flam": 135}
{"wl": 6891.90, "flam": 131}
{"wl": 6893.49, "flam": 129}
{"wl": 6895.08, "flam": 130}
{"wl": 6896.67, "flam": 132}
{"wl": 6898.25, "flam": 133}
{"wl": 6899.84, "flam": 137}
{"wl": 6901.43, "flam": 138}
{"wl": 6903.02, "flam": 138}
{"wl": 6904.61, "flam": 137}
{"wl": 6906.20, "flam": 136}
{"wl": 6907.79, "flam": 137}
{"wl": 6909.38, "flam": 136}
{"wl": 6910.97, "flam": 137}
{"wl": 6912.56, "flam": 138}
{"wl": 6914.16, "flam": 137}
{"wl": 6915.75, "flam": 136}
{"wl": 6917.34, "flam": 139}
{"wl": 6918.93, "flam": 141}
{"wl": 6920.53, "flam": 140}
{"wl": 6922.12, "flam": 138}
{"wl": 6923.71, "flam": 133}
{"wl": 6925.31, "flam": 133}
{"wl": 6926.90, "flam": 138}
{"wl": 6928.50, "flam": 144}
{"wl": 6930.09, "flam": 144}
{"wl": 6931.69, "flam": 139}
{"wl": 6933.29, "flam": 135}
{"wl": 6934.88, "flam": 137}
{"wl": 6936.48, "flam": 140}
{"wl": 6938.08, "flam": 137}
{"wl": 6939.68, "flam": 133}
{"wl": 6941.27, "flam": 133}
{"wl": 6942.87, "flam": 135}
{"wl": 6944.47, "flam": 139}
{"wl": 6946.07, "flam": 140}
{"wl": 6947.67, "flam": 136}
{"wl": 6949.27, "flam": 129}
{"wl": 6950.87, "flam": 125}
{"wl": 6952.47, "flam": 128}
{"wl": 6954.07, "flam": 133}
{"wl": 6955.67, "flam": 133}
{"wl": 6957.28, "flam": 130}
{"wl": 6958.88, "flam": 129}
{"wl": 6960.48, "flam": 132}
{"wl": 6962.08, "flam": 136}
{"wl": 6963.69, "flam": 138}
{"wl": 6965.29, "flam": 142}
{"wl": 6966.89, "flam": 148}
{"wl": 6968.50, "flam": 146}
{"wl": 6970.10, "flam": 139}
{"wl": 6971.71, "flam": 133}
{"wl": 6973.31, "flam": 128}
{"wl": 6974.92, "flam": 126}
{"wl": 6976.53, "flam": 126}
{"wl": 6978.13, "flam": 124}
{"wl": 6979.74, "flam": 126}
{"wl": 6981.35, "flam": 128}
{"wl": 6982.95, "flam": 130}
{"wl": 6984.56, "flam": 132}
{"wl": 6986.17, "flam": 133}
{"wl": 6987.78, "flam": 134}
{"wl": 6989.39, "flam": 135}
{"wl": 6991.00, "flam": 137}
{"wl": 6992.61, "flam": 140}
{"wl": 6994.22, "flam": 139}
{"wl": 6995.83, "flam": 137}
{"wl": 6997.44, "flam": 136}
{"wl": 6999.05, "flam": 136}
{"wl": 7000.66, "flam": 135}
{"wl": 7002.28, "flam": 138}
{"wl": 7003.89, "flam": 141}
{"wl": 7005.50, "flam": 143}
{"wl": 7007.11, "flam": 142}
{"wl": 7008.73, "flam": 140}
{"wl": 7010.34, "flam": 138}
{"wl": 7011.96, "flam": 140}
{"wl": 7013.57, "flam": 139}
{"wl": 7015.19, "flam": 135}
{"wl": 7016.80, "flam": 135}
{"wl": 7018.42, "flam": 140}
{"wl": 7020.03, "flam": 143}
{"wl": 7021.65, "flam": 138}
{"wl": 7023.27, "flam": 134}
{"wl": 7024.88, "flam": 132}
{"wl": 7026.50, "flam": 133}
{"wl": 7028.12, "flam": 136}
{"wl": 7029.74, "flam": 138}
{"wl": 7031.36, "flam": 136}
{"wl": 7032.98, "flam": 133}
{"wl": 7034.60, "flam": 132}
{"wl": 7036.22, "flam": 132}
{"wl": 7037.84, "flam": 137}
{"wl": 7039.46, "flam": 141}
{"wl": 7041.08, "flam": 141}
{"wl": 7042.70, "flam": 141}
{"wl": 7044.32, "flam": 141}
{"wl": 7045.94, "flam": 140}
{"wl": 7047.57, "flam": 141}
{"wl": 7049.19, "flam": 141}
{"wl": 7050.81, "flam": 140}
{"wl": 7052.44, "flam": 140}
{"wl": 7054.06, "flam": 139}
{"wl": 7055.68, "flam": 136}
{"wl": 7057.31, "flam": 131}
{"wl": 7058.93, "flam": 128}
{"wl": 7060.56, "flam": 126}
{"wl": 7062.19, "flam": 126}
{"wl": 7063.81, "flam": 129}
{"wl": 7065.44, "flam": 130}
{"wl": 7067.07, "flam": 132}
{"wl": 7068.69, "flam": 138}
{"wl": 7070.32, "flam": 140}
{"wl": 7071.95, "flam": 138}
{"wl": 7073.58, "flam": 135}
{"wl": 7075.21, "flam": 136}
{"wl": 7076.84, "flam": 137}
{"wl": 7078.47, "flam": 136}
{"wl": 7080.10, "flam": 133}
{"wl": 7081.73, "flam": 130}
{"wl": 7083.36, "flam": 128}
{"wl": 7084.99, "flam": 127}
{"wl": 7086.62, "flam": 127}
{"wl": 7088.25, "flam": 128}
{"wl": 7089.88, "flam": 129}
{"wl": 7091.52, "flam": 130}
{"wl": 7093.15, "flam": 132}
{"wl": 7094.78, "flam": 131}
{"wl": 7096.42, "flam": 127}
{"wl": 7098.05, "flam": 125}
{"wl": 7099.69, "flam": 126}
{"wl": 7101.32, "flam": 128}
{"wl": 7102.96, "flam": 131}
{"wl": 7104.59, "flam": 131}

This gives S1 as -0.03 mag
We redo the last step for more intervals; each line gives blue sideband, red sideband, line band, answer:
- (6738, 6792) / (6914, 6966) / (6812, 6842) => -0.015 mag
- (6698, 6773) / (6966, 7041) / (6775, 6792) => -0.008 mag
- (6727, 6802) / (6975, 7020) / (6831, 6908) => -0.001 mag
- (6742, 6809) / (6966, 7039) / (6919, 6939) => -0.030 mag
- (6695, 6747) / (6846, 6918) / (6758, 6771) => 0.025 mag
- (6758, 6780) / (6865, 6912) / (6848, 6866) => 0.019 mag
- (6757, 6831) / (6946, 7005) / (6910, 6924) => -0.035 mag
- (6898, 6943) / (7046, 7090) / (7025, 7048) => -0.021 mag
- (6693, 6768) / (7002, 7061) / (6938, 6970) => 0.007 mag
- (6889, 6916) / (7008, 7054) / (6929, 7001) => 0.015 mag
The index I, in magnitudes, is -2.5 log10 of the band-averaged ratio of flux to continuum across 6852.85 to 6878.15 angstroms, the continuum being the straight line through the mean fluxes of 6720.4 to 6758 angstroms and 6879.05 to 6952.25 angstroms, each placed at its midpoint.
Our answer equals 0.01 mag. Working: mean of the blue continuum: 132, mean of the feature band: 133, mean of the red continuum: 136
